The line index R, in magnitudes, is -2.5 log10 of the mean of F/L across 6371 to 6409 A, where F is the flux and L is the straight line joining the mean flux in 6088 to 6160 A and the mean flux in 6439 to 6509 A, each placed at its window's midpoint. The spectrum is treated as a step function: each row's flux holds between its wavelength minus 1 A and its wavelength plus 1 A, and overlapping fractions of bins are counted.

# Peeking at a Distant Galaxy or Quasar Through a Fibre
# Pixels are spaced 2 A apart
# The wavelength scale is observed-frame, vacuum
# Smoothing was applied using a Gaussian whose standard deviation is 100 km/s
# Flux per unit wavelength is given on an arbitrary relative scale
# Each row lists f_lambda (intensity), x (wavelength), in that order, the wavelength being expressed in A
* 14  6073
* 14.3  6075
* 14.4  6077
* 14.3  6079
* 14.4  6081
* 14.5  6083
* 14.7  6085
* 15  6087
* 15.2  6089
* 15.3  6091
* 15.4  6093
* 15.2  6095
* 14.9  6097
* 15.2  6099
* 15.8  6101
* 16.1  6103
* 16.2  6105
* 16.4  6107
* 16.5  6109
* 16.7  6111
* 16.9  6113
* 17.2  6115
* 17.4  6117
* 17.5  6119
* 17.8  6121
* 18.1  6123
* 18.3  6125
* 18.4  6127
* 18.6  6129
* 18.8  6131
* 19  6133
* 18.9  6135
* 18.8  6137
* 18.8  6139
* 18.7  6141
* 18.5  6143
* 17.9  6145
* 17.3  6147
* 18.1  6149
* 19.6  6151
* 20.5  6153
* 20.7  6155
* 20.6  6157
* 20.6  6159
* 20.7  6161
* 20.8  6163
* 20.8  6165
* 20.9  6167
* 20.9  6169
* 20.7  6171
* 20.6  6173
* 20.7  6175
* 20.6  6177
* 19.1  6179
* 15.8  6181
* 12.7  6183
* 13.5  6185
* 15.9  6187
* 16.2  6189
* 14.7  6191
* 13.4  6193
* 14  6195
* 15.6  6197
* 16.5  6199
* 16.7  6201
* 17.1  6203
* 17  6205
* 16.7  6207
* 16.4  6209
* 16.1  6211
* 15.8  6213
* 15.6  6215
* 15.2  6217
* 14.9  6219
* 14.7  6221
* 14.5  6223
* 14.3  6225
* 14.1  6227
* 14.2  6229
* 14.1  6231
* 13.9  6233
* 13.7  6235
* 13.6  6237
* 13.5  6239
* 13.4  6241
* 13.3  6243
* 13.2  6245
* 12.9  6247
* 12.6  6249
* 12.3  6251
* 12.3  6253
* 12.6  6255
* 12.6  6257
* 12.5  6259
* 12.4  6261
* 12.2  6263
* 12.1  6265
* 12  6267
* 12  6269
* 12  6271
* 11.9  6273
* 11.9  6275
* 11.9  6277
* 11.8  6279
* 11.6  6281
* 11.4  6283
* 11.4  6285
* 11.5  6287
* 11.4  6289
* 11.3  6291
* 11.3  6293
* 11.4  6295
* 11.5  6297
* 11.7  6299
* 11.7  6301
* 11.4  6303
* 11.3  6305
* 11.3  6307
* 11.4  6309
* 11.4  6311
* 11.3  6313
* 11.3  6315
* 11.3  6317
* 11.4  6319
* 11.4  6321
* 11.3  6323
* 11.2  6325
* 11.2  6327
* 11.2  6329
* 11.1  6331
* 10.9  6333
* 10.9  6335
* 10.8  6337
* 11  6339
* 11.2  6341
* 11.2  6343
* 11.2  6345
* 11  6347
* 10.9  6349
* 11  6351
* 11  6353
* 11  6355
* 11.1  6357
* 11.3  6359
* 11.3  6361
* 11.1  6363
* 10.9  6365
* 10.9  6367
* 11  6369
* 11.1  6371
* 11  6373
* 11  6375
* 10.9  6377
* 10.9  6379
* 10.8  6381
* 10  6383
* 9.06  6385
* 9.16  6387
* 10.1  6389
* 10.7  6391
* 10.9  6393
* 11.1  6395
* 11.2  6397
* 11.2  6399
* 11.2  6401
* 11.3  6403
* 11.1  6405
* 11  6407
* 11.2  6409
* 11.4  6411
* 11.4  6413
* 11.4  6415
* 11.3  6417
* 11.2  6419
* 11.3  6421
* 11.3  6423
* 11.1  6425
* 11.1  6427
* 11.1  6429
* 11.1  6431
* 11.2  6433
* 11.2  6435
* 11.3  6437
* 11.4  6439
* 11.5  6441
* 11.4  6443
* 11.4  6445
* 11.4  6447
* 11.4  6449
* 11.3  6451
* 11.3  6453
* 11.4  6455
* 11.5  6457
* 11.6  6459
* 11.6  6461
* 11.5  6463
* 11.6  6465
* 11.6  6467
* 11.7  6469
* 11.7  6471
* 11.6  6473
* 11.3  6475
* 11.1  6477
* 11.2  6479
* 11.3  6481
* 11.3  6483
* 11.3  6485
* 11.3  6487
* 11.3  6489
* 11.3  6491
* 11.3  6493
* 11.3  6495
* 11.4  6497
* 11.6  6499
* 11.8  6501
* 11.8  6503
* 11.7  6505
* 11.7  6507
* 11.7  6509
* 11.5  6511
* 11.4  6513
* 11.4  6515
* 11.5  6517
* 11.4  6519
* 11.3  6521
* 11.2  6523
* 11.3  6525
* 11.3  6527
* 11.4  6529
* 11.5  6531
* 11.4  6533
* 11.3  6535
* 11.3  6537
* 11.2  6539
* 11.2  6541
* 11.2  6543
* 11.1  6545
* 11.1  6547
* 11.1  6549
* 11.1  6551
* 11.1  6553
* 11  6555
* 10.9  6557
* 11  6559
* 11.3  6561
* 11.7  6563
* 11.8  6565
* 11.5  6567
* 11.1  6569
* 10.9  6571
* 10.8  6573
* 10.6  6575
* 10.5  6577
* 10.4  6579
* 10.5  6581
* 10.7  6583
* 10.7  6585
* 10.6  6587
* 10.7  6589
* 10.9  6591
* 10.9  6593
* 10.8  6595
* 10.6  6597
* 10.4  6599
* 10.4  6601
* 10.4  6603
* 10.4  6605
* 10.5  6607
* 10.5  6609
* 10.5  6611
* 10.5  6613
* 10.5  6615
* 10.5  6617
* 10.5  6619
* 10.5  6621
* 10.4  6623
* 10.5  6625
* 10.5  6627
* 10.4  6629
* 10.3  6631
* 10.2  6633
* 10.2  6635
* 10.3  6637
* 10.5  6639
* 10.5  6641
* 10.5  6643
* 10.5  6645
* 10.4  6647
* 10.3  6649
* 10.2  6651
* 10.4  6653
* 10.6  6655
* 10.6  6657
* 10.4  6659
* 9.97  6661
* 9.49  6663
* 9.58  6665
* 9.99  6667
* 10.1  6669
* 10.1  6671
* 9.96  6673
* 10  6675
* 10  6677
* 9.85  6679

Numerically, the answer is 0.20 mag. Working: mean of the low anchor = 17.7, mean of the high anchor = 11.5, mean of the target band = 10.7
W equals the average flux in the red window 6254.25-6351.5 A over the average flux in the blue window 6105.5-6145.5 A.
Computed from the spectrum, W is 0.64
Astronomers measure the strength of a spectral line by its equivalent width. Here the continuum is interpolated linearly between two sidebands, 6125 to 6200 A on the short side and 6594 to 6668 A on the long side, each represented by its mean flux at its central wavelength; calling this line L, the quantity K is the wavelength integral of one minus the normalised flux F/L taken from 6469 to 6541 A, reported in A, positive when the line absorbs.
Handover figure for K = 6.3 A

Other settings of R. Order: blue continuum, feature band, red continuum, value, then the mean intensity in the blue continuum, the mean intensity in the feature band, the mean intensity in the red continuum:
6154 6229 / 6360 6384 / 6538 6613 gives 0.29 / 17.1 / 10.9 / 10.9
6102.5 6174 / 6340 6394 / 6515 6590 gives 0.32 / 18.7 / 10.8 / 11.1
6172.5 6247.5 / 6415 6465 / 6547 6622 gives 0.11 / 15.4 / 11.3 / 10.8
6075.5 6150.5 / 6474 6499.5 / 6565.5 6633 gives 0.07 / 16.8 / 11.3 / 10.6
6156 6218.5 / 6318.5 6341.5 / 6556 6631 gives 0.33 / 17.5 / 11.1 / 10.7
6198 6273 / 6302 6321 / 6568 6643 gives 0.17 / 14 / 11.3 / 10.5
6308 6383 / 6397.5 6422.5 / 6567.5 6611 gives -0.03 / 11.1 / 11.2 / 10.6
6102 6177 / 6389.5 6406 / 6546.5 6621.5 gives 0.27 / 18.8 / 11.1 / 10.8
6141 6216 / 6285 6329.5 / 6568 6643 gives 0.35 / 17.8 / 11.4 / 10.5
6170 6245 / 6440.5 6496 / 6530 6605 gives 0.08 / 15.6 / 11.4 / 11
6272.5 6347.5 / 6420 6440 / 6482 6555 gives 0.01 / 11.4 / 11.2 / 11.4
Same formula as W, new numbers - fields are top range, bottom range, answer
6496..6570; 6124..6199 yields 0.62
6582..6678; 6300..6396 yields 0.94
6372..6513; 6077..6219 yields 0.65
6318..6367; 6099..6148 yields 0.63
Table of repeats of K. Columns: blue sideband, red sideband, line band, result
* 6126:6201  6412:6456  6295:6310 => 3.3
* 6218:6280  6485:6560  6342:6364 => 2.3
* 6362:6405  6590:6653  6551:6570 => -1.3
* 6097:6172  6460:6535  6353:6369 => 3.4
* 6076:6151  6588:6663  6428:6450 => 2.5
